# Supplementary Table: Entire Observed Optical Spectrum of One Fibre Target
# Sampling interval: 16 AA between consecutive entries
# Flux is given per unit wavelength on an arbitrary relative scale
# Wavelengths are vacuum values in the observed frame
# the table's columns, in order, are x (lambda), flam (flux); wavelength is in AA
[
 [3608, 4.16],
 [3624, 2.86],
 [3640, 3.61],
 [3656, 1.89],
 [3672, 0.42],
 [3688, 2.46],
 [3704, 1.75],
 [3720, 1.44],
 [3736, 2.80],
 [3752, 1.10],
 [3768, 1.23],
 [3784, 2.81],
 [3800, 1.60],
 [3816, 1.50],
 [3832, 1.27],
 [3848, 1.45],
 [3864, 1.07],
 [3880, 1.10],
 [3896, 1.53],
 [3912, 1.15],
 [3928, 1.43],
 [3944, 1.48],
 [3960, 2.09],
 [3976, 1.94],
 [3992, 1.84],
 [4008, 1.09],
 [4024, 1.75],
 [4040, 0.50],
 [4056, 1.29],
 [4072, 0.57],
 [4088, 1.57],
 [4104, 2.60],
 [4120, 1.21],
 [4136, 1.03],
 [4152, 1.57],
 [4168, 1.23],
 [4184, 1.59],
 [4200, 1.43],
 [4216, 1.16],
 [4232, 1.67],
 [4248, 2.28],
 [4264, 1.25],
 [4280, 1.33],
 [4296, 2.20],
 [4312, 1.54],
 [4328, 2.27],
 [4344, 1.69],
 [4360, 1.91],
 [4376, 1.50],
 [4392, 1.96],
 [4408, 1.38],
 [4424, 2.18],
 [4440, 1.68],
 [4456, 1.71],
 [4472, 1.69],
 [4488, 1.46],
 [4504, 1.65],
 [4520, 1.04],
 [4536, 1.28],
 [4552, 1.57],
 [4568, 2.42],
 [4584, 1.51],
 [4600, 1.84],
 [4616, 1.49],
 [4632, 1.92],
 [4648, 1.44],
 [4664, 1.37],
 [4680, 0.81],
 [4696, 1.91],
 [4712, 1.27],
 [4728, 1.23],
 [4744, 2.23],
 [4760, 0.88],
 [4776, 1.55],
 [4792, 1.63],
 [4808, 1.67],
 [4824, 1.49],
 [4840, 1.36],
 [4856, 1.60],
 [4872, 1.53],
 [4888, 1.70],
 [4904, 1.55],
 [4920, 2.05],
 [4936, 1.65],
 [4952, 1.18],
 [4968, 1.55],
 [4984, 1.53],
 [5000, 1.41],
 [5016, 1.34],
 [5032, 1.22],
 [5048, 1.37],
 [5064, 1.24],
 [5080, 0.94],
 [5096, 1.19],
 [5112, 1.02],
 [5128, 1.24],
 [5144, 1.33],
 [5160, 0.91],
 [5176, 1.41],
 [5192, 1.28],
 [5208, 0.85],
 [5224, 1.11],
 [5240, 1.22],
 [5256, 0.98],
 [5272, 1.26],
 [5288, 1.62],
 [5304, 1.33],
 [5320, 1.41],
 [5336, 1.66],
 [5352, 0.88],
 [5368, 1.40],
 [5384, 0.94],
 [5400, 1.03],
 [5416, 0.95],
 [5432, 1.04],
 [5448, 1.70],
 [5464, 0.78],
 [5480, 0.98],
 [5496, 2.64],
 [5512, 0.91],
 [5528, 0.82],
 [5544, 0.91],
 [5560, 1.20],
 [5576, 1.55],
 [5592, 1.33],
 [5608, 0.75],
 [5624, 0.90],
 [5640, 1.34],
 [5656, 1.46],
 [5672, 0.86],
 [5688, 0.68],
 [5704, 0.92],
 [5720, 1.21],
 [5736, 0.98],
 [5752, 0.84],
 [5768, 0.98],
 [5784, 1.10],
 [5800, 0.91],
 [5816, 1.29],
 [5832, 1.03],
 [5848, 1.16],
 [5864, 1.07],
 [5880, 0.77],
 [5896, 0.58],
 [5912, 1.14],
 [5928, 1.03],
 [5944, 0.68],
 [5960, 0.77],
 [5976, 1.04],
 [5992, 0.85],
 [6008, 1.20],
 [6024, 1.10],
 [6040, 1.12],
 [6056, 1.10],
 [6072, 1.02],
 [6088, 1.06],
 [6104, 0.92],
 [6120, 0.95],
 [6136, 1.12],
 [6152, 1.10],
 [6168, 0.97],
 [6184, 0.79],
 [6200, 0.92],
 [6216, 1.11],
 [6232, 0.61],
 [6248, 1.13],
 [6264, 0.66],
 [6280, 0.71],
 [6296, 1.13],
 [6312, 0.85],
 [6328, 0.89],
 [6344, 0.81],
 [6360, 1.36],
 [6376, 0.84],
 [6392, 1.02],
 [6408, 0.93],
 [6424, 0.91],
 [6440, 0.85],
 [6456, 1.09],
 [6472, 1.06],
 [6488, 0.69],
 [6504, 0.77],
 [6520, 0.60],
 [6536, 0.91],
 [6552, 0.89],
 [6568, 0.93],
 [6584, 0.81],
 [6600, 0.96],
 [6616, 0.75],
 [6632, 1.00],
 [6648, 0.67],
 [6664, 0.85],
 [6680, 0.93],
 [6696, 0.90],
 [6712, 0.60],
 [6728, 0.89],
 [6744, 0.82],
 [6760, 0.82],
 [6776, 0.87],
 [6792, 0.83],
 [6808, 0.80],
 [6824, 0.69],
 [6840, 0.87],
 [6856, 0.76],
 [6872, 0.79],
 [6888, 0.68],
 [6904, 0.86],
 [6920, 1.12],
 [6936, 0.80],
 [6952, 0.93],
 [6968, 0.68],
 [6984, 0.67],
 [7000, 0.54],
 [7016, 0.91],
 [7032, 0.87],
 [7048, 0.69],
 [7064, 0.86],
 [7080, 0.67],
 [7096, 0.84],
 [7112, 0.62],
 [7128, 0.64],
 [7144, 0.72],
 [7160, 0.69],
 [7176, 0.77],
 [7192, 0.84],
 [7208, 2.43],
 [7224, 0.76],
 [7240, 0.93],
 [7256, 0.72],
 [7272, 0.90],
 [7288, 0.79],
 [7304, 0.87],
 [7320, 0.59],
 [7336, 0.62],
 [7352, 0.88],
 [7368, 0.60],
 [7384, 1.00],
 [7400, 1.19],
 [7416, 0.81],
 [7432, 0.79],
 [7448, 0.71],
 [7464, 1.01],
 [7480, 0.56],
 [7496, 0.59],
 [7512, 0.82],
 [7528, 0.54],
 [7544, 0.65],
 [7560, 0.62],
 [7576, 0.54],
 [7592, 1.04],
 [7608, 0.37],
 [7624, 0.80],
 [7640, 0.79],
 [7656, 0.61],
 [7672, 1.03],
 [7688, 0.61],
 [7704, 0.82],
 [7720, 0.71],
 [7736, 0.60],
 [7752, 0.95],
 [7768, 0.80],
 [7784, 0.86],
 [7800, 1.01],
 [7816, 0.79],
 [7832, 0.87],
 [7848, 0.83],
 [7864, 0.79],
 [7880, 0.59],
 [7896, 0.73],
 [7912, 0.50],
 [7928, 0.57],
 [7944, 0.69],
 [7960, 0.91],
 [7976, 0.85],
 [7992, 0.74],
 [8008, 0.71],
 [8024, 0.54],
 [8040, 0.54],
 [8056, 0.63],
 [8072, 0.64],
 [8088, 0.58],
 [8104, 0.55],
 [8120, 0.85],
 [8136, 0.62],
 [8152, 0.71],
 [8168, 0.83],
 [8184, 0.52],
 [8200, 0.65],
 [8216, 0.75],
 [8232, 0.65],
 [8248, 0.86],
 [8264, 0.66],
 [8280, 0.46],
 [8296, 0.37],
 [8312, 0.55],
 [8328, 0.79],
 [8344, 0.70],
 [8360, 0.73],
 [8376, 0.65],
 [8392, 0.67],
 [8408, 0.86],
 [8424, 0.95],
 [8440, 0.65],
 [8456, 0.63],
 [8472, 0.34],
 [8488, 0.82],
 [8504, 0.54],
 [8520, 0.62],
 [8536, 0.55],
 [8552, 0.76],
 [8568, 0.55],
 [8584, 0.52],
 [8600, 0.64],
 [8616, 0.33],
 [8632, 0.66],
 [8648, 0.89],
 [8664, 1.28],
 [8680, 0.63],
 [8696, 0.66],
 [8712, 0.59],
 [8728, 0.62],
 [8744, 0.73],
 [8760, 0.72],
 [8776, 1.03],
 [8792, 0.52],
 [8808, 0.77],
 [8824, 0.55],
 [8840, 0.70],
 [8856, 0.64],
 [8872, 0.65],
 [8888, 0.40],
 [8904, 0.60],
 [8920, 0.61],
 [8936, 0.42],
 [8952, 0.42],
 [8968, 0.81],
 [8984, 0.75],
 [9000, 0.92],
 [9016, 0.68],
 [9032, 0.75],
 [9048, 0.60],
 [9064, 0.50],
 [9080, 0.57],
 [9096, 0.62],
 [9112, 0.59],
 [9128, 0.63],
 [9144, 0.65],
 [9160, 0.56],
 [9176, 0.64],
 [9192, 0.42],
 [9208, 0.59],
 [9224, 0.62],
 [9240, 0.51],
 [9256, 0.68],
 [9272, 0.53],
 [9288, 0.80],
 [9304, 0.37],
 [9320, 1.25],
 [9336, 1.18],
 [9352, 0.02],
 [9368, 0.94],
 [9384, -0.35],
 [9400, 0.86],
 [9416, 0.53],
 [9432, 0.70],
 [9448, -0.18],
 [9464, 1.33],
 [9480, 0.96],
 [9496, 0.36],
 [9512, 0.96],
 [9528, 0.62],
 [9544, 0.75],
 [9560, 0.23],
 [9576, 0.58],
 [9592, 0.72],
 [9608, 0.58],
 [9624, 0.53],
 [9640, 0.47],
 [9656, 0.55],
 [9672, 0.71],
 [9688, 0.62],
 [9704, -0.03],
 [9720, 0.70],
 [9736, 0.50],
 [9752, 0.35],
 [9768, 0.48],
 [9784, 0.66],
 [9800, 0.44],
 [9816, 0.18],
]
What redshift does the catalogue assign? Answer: 0.099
